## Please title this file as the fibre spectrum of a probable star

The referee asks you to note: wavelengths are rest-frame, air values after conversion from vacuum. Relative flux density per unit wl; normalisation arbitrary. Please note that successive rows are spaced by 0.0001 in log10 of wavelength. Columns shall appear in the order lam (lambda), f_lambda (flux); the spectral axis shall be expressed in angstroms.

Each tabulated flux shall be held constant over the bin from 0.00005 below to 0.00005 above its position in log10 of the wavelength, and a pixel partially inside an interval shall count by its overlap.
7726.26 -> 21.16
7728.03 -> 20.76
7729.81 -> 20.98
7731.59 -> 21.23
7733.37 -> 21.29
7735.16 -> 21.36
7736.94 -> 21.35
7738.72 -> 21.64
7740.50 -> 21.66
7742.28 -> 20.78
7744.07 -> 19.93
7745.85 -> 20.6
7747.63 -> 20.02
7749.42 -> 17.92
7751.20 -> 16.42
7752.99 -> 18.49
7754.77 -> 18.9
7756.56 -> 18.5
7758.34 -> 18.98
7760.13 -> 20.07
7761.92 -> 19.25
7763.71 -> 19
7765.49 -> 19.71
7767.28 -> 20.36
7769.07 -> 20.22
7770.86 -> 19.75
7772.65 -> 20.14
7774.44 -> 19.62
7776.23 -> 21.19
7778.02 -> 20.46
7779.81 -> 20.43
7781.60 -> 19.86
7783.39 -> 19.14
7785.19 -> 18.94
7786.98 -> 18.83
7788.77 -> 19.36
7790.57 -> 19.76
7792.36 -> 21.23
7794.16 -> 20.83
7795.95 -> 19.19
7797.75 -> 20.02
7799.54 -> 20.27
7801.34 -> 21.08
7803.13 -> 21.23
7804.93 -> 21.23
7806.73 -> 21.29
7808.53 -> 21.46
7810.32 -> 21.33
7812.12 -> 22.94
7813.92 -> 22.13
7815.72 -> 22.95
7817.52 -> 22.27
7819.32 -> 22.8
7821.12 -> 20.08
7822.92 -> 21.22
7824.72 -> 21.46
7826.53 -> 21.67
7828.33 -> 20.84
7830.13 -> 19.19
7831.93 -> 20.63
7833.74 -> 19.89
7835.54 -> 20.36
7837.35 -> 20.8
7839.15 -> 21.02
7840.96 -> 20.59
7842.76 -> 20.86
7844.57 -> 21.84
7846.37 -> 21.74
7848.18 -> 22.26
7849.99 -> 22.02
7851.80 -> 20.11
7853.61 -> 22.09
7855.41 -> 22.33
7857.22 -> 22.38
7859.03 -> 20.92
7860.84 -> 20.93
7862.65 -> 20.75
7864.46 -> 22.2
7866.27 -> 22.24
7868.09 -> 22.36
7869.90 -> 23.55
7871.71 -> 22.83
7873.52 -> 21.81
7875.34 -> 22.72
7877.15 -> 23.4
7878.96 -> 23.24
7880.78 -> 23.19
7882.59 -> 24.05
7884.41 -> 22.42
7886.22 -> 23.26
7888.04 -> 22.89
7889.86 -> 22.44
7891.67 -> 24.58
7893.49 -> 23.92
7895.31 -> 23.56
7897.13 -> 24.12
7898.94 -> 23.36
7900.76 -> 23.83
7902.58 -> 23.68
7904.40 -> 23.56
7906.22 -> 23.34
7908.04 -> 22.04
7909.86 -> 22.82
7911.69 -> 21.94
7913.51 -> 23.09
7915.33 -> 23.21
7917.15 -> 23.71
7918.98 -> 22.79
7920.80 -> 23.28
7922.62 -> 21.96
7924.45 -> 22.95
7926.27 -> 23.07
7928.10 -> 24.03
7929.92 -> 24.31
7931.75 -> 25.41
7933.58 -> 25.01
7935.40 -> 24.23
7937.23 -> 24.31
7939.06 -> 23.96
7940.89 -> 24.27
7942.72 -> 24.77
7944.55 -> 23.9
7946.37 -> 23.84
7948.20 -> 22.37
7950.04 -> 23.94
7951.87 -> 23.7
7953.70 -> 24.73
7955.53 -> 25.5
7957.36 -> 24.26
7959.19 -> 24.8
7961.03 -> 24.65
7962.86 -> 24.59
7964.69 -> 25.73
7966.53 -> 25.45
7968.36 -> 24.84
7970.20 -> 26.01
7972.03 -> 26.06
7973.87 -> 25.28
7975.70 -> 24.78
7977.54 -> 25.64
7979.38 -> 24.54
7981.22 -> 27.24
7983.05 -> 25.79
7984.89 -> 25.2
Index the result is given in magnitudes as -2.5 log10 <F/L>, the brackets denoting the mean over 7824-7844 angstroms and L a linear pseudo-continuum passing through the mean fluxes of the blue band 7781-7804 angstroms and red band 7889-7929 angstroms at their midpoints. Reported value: 0.02 mag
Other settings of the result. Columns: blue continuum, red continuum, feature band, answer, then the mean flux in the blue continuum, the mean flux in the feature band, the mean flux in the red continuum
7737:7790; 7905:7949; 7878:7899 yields -0.038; 19.7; 23.4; 23.5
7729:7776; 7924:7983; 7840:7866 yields 0.039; 19.9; 21.5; 24.7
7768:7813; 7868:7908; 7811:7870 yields 0.020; 20.4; 21.5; 23.3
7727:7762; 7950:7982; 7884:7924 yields 0.024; 20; 23.2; 25.1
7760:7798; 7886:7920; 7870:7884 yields -0.023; 19.9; 23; 23.3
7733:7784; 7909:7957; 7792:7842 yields 0.005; 19.9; 21.1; 23.7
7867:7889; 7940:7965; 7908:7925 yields 0.040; 23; 22.8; 24.3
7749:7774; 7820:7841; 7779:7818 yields -0.039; 19.2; 20.7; 20.7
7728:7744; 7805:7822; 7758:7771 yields 0.093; 21.2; 19.7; 21.9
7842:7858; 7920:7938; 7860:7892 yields -0.012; 21.7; 22.7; 23.9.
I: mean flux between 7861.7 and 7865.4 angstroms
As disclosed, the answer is 21.5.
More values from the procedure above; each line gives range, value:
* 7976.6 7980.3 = 25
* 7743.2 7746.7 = 20.3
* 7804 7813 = 21.6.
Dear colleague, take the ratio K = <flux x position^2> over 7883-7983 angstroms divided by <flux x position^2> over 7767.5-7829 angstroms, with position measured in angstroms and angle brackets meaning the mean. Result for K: 1.2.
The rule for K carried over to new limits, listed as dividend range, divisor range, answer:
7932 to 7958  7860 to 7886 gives 1.09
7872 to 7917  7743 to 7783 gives 1.23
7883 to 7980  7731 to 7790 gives 1.26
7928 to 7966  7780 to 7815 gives 1.23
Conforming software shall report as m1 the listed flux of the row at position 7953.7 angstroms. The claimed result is 24.73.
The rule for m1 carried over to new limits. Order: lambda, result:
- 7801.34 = 21.08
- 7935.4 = 24.23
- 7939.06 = 23.96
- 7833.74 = 19.89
